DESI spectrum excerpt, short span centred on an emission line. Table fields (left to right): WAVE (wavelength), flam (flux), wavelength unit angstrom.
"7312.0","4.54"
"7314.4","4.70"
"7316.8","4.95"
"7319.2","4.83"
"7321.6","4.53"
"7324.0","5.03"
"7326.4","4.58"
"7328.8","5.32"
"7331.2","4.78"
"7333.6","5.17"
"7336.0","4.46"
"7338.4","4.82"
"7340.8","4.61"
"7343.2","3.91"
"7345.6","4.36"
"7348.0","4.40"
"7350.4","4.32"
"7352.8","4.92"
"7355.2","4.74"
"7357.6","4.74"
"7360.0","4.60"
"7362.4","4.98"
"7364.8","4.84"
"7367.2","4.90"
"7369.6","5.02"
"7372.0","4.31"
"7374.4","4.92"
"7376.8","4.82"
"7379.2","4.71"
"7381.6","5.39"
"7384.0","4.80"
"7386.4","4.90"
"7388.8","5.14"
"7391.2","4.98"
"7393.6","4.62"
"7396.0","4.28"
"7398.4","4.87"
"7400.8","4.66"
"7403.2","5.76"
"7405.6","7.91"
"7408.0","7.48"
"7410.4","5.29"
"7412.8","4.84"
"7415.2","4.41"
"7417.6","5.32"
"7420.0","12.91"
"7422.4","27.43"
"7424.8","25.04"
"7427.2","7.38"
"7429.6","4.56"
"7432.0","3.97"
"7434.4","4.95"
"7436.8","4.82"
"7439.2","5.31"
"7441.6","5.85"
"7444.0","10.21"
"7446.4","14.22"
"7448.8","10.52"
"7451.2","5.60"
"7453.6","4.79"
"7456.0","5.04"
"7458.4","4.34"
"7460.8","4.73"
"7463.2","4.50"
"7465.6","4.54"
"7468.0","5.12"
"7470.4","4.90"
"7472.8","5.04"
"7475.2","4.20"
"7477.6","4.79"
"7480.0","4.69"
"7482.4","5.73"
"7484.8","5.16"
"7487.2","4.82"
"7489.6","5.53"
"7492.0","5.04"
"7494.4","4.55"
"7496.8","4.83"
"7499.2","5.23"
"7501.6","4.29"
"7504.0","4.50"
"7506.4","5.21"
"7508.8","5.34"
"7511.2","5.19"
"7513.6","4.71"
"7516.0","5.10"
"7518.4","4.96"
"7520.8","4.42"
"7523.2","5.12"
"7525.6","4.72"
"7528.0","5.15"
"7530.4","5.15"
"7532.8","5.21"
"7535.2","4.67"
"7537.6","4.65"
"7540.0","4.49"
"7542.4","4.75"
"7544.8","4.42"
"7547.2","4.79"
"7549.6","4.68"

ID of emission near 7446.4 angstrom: [N II] 6583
